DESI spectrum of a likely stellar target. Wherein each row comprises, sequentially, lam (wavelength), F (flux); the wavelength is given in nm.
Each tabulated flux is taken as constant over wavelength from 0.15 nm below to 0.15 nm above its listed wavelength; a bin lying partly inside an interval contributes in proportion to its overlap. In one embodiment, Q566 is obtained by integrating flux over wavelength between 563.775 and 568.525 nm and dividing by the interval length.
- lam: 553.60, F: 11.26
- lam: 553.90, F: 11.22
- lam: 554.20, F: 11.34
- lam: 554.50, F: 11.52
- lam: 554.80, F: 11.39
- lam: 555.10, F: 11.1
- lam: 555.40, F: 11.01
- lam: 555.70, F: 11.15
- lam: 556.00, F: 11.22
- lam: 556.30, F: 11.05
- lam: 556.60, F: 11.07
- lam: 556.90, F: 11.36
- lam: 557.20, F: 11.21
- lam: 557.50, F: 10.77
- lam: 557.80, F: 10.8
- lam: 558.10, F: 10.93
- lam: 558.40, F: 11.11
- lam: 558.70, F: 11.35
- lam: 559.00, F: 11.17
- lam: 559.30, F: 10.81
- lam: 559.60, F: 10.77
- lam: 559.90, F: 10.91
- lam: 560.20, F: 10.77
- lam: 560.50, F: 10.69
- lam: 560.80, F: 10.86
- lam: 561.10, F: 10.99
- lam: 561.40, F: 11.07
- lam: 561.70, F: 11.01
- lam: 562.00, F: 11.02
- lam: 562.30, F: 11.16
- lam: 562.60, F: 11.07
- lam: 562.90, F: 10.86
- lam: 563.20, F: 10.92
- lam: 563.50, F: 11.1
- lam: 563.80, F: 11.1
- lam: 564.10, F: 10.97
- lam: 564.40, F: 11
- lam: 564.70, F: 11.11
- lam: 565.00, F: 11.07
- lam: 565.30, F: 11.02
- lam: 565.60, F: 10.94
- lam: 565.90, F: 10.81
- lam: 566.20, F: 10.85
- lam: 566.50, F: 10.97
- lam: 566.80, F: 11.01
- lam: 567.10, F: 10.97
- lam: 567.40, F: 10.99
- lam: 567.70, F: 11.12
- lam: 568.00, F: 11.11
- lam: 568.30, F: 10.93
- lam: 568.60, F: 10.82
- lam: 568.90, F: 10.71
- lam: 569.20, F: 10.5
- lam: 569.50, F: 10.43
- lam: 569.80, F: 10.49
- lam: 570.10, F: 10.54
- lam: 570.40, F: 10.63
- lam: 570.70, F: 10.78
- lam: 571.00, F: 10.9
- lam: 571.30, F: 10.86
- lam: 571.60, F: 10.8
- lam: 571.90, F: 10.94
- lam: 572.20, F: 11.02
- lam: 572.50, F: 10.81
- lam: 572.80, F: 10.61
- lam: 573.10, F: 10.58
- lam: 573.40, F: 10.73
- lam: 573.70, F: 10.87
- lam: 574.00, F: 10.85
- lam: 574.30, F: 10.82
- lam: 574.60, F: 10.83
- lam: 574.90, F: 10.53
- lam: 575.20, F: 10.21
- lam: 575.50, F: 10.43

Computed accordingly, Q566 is 11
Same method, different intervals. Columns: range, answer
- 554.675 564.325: 11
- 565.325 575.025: 10.8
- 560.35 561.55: 10.9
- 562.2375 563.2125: 11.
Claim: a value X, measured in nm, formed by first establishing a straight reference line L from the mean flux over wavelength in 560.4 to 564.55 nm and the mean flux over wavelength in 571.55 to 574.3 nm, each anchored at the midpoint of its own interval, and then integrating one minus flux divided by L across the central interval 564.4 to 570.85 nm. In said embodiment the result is 0.03 nm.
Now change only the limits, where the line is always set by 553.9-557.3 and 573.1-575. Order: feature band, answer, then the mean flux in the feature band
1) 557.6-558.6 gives 0.02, 11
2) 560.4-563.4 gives 0.02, 11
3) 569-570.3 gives 0.04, 10.5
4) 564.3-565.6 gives -0.01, 11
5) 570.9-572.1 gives -0.01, 10.9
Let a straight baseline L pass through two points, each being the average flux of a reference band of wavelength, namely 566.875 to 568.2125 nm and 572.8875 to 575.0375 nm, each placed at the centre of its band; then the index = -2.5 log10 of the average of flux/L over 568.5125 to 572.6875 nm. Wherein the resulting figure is 0.02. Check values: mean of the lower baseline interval 11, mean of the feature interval 10.7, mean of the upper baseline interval 10.7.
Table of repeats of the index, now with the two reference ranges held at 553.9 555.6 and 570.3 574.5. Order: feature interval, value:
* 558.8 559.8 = 0.02 mag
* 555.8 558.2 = 0.01 mag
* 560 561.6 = 0.02 mag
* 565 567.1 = 0.00 mag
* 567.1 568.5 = -0.01 mag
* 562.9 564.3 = 0.00 mag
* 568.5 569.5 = 0.03 mag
